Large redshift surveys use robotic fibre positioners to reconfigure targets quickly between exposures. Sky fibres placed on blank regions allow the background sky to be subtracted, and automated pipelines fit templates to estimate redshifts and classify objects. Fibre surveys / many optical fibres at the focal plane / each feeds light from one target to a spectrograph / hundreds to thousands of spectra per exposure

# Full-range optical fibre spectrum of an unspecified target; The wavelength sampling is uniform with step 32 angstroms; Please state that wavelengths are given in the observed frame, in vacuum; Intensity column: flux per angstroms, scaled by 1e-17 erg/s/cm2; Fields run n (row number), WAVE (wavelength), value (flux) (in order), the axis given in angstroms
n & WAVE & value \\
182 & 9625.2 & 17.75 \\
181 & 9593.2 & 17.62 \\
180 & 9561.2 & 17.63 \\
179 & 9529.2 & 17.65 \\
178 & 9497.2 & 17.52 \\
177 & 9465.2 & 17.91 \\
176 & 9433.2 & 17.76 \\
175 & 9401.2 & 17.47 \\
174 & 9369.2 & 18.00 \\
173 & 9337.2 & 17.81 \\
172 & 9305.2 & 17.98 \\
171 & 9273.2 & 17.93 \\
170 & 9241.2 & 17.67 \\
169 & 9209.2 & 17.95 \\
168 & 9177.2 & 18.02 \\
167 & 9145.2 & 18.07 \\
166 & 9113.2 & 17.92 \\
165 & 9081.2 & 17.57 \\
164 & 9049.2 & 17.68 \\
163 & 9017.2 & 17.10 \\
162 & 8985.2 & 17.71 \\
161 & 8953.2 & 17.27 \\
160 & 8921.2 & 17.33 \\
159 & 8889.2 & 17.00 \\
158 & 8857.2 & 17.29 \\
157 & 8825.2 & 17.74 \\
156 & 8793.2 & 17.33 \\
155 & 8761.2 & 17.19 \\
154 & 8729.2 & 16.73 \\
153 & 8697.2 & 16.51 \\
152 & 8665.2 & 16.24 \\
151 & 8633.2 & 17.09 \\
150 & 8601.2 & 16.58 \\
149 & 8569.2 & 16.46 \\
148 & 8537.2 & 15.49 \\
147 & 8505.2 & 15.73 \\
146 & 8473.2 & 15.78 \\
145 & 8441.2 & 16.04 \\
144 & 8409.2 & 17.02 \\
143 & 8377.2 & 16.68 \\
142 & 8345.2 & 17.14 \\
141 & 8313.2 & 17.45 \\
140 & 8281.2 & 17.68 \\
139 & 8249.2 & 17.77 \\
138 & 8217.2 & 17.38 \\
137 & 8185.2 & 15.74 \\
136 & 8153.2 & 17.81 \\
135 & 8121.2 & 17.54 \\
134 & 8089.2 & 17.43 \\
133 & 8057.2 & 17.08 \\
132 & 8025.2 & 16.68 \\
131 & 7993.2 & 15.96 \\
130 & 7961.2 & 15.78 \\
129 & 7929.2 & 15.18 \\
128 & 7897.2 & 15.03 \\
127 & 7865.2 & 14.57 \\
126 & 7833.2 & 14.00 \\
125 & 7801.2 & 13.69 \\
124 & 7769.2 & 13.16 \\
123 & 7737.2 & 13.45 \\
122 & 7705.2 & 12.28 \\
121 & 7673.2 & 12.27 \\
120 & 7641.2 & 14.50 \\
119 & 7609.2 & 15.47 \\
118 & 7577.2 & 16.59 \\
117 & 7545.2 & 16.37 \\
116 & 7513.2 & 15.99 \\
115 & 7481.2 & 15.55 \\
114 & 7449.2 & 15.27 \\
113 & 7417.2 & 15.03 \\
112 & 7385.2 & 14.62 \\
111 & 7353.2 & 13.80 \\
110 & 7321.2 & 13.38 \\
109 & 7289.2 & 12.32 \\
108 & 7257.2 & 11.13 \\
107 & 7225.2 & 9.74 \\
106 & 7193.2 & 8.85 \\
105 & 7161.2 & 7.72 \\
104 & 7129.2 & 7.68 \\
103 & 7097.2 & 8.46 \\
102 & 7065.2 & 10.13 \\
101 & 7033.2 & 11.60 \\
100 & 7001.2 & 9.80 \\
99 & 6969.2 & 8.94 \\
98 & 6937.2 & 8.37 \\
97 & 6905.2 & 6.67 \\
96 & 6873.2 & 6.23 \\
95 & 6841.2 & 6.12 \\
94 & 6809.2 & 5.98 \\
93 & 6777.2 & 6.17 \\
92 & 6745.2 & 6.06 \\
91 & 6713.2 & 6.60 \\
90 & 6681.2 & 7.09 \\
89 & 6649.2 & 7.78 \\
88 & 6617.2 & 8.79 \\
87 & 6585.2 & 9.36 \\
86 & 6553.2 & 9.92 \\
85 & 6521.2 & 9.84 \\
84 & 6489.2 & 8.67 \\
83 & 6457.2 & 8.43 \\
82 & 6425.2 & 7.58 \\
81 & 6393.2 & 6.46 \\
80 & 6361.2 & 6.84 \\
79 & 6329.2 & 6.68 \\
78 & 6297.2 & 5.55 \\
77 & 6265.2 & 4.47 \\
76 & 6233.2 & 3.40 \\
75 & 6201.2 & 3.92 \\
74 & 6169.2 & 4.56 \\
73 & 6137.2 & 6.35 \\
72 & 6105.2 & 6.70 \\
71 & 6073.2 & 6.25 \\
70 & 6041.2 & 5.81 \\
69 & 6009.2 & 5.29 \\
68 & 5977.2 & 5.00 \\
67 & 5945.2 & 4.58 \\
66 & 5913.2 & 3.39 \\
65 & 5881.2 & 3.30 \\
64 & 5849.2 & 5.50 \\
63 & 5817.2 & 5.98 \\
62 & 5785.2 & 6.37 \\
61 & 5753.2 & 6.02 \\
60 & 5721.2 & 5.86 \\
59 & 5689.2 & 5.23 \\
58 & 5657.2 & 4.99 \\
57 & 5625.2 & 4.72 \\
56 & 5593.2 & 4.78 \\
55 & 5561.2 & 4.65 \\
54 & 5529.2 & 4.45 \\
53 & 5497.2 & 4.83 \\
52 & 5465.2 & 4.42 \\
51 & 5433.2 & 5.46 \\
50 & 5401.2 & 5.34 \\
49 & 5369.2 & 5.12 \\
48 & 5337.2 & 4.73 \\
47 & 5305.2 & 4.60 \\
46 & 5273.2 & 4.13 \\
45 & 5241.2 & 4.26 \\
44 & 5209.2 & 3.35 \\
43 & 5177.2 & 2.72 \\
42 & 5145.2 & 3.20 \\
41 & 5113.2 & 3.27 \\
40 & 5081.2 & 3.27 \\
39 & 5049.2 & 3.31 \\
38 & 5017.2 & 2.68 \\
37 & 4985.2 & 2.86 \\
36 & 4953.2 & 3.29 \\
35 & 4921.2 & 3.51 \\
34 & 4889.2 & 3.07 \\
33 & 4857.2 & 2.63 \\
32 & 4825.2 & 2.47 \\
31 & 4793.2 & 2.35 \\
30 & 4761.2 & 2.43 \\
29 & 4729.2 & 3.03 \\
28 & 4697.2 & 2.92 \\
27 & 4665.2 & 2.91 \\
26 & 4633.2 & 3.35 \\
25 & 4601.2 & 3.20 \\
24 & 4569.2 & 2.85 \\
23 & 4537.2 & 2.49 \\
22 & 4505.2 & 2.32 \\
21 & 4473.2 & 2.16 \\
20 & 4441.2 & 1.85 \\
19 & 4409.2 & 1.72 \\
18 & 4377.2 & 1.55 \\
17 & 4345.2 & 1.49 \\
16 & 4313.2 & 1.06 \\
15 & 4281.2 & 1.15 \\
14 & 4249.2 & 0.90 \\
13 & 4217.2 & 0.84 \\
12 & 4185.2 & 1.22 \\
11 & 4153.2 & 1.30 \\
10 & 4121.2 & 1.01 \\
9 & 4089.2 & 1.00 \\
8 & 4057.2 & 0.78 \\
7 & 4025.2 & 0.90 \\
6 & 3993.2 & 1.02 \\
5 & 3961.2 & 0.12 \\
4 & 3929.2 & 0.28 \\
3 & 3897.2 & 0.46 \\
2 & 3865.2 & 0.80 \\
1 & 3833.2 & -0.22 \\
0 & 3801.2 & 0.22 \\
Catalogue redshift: 0.000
